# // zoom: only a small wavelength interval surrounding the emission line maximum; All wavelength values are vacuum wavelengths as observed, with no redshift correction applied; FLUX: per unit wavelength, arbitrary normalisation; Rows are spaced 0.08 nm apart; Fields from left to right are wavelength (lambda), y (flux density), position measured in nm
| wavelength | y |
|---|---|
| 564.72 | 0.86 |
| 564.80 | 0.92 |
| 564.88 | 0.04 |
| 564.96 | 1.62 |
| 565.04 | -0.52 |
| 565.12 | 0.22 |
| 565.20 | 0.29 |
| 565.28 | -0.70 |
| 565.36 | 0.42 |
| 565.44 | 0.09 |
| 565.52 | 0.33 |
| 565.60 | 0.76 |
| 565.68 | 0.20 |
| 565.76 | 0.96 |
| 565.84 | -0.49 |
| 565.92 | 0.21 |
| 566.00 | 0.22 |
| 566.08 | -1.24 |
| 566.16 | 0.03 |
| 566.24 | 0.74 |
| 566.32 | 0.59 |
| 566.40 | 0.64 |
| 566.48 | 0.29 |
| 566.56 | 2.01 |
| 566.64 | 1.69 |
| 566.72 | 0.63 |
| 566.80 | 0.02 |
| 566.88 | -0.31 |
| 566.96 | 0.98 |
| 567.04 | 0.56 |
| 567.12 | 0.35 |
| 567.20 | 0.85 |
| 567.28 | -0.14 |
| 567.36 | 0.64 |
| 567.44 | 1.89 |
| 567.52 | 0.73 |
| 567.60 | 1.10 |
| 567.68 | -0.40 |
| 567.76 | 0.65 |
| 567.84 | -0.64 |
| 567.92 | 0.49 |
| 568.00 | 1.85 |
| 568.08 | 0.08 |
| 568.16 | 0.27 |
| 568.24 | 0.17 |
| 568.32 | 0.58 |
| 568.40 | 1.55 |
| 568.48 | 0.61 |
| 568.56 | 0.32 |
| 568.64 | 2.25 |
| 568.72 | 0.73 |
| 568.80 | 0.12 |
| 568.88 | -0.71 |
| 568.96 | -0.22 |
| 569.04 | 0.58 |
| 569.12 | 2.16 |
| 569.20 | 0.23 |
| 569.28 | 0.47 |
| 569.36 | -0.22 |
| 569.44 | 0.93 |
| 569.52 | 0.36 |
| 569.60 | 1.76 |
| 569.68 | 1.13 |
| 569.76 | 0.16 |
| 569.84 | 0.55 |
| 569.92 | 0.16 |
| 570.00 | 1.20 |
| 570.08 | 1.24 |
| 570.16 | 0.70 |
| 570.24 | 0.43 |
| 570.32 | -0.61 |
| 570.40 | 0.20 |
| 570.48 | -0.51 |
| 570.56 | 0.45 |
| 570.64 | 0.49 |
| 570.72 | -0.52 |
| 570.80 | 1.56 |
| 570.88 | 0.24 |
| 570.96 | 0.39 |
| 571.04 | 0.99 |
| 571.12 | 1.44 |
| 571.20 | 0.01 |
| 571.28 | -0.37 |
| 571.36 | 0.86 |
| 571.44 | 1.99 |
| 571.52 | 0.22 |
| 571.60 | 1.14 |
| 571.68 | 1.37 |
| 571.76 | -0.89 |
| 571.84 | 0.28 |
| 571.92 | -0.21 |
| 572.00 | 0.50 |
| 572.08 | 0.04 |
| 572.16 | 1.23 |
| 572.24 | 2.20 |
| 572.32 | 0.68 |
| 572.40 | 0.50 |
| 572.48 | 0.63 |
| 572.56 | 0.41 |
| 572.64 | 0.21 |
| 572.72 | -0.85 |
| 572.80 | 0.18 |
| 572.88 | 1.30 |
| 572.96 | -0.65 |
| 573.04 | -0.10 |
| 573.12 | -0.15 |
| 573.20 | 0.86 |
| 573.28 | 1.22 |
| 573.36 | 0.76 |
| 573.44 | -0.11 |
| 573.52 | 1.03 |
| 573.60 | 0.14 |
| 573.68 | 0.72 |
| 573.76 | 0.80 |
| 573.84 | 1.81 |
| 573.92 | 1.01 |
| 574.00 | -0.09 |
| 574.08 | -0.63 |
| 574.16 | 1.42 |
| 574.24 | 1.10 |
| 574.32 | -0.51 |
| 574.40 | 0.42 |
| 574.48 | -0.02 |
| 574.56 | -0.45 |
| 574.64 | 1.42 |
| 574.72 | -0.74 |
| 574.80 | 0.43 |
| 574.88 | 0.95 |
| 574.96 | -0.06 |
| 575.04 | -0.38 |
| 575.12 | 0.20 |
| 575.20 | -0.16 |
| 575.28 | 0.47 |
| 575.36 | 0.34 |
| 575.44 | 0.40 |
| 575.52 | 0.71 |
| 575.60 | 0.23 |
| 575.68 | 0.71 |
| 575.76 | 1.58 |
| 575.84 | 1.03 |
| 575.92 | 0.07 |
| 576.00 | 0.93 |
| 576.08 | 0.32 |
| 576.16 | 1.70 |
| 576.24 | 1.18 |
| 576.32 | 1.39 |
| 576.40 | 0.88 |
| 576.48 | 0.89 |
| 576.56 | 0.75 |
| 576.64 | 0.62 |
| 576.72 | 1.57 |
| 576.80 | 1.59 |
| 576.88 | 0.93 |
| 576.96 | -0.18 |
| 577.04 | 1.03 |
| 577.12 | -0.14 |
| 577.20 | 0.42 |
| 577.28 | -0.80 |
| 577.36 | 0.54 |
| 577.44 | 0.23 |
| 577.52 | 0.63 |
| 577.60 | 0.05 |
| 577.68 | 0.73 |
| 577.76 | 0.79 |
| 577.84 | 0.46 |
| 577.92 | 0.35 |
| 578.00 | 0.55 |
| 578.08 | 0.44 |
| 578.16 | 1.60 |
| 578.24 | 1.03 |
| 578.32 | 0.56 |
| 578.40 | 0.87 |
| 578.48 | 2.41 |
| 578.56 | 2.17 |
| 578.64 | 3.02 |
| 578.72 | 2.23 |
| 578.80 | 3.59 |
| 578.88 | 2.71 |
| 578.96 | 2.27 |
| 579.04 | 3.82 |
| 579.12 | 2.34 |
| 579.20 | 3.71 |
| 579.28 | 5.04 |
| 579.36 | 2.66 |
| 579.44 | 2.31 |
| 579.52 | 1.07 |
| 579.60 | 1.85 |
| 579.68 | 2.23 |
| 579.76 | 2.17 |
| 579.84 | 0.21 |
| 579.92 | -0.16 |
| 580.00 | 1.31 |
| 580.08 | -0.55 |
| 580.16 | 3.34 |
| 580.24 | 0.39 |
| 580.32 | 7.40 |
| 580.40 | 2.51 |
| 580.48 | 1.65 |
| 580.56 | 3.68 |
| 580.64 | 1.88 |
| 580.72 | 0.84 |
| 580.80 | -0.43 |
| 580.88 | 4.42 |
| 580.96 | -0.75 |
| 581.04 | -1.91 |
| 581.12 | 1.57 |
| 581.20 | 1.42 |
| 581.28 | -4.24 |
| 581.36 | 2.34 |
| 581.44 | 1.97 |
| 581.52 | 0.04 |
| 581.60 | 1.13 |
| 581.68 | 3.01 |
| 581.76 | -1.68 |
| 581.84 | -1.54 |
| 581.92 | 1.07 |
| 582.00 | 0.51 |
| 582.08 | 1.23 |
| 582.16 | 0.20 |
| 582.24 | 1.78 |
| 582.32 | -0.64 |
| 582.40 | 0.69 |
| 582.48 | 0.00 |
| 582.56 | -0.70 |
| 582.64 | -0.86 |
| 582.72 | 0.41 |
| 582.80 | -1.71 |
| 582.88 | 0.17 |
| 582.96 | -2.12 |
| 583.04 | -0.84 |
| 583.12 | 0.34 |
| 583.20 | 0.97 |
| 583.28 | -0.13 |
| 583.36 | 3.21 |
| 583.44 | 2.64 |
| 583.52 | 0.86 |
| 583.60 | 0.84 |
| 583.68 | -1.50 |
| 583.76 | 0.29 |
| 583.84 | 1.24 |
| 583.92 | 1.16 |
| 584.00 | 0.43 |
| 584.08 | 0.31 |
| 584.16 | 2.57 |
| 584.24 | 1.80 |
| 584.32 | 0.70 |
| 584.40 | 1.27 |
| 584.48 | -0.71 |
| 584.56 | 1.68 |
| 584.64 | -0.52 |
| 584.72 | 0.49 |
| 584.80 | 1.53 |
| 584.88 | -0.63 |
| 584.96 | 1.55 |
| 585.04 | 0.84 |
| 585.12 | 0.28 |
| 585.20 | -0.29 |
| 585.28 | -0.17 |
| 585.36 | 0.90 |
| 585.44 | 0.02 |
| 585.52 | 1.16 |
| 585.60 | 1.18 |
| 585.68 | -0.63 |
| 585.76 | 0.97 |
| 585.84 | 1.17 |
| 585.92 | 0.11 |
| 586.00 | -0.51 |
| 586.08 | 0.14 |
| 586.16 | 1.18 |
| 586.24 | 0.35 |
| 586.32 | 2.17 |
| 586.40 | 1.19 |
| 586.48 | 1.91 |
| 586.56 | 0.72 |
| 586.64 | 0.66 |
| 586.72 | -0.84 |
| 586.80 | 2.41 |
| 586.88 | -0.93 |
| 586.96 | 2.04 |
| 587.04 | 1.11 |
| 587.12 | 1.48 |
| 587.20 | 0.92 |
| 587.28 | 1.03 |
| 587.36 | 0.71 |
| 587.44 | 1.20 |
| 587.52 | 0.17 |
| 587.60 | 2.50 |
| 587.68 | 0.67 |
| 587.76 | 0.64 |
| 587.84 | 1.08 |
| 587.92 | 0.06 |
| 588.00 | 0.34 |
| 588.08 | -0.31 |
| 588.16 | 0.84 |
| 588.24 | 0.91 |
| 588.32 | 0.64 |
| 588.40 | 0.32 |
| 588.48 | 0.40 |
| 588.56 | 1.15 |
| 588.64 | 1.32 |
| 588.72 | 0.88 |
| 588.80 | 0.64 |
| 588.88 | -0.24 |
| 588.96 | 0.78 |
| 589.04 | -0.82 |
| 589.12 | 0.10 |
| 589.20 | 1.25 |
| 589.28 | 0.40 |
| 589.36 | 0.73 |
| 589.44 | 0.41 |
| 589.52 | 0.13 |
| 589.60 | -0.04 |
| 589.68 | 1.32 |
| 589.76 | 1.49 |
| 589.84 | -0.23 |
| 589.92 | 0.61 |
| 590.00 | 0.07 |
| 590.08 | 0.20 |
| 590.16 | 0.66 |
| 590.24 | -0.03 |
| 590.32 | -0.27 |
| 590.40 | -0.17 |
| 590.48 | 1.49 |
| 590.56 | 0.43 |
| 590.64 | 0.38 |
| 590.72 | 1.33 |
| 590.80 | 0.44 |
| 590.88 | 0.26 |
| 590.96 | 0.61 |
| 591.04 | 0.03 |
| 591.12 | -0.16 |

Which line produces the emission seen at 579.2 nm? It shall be [O II]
